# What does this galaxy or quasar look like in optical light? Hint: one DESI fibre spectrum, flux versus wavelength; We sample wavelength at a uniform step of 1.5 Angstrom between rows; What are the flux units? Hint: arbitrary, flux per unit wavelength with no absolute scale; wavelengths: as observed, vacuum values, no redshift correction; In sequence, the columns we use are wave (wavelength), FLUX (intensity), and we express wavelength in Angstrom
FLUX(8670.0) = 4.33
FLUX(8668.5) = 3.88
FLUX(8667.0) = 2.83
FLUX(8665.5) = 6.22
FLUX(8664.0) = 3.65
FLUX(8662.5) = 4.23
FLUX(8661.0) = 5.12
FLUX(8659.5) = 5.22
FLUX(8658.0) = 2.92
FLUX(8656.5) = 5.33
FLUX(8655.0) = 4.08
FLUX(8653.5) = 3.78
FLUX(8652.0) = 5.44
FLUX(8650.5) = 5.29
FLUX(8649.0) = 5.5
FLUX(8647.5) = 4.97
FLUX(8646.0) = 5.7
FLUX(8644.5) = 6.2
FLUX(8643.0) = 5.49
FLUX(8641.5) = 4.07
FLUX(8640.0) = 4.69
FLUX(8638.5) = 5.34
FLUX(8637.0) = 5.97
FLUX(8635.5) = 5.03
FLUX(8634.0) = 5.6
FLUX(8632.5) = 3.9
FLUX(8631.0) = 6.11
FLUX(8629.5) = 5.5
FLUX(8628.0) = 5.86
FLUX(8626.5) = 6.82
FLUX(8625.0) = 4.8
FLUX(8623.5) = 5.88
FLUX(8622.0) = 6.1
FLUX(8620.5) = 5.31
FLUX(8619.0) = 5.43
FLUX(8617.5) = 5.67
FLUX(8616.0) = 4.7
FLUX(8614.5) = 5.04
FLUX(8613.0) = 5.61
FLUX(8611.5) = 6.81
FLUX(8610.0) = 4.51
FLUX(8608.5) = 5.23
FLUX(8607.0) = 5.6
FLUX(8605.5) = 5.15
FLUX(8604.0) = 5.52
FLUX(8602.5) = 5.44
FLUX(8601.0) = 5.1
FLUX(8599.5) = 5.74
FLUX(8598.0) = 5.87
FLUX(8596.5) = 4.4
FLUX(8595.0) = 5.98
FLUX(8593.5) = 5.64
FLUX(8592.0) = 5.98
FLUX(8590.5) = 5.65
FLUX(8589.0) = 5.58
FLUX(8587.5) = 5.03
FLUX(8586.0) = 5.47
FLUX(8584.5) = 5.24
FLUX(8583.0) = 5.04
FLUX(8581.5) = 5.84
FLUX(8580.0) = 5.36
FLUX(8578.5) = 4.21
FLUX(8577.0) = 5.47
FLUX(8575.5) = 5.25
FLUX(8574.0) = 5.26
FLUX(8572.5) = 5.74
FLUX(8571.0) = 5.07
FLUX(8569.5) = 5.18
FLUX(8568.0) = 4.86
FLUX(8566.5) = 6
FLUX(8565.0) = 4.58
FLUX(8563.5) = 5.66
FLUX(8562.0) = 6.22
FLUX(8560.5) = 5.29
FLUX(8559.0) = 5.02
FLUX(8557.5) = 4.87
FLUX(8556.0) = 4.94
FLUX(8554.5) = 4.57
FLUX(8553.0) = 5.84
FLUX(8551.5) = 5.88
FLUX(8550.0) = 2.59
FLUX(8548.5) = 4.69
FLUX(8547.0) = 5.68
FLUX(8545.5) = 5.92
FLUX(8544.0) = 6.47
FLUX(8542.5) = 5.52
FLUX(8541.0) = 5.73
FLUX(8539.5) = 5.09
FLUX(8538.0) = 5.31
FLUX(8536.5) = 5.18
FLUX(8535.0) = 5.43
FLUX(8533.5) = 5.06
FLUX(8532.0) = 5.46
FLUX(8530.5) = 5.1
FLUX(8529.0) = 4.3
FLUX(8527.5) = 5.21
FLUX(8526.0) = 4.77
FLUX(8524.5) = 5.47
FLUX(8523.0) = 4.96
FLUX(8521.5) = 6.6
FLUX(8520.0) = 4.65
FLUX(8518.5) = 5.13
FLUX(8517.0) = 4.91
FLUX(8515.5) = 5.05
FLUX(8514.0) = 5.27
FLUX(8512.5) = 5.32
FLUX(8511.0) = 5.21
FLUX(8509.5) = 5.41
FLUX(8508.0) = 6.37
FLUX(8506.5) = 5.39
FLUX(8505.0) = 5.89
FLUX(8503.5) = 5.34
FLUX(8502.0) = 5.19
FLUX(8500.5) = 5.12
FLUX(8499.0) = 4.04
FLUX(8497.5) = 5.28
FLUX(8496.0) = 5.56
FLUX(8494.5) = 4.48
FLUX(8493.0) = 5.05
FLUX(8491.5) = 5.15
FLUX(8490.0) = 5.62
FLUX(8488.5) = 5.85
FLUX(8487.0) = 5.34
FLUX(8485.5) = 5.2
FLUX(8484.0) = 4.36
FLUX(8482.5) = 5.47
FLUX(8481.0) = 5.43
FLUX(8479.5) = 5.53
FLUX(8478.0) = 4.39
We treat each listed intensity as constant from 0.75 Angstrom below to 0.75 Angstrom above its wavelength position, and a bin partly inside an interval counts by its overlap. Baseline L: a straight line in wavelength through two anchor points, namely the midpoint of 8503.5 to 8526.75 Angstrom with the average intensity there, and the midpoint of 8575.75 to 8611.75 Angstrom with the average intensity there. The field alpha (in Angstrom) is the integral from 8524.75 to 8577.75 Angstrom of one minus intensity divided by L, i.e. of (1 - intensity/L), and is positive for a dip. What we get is 1.3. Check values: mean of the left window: 5.36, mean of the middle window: 5.24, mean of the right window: 5.39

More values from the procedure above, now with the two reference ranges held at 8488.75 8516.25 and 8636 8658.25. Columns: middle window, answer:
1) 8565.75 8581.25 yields -0.3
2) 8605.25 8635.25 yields -2.4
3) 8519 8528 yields -0.1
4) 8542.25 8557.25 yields 0.0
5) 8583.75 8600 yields -1.2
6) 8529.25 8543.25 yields -0.2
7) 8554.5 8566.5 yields -0.1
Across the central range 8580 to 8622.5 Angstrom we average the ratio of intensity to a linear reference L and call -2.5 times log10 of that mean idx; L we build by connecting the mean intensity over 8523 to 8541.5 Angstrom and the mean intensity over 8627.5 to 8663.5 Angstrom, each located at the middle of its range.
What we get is -0.074 mag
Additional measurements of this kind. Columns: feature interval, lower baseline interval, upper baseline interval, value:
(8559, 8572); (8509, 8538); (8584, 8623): 0.00 mag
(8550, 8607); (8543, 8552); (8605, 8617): -0.01 mag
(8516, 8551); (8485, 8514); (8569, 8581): 0.02 mag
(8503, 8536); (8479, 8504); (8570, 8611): -0.01 mag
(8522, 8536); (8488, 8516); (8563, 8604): 0.04 mag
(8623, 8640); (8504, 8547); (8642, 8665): -0.11 mag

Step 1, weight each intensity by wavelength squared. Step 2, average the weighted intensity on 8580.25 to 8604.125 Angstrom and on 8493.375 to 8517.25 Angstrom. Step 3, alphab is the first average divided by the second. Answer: 1.06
